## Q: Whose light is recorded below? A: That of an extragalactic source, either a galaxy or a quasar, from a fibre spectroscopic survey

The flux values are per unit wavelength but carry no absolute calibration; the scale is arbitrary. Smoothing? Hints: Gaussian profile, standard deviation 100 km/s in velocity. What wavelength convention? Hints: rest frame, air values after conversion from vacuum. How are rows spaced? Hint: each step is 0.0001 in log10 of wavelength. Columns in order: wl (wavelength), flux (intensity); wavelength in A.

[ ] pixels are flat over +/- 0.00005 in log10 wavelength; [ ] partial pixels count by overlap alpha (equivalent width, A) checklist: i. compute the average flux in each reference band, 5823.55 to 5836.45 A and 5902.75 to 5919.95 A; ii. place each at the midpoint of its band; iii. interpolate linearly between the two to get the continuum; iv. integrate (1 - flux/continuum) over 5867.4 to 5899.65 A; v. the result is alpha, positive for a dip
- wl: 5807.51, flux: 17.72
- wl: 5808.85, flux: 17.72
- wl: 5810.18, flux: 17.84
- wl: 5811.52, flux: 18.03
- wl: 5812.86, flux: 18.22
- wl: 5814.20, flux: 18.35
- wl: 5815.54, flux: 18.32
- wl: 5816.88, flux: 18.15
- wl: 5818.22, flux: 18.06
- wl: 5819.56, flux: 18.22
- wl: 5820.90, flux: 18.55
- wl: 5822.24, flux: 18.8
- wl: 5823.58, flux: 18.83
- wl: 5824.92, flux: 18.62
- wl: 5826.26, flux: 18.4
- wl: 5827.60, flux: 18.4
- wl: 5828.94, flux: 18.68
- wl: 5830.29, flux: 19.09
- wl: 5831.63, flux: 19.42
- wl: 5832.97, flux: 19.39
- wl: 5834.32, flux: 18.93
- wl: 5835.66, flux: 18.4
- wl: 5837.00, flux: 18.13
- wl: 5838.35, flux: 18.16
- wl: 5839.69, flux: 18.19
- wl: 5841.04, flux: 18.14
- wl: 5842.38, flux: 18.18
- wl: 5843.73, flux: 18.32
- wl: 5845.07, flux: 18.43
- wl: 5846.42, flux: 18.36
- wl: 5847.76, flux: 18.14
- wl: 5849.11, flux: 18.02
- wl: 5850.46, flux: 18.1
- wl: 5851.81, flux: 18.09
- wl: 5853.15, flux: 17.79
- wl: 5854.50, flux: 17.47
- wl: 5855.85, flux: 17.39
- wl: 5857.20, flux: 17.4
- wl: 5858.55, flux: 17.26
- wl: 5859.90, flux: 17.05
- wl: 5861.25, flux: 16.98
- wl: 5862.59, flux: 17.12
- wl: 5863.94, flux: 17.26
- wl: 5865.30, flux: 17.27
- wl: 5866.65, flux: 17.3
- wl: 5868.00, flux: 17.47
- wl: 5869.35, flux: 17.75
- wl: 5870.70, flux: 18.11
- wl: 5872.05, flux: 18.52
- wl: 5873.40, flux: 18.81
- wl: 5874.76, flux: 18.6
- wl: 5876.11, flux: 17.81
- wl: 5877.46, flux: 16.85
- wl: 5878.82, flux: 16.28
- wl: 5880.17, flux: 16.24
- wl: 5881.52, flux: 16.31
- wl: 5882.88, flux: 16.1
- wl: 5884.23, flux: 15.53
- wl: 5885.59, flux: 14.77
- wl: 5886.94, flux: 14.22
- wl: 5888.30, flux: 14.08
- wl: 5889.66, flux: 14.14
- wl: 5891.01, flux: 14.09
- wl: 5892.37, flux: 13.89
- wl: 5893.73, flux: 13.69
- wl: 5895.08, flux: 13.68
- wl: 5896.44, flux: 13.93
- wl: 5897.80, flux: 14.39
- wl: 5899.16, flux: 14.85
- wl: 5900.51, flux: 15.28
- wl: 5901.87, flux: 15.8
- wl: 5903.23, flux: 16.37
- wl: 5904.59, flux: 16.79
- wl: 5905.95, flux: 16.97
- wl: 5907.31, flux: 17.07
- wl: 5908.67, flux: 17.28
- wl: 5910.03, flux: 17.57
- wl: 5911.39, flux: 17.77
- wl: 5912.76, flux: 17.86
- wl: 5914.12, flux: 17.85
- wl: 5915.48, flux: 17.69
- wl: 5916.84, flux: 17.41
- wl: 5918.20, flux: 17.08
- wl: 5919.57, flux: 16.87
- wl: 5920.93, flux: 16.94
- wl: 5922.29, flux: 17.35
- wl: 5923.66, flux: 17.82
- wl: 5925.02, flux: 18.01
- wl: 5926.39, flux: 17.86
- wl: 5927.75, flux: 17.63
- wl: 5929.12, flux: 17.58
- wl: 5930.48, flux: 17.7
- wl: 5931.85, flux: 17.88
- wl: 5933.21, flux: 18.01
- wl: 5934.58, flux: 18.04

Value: 3.6 A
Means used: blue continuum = 18.8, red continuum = 17.3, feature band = 15.8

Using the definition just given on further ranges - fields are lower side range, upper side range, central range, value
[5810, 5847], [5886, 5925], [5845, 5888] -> 0.1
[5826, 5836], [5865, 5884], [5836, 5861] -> 0.5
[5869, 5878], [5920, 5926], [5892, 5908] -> 2.3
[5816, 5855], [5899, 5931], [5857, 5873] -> 0.4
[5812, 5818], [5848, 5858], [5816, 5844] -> -0.8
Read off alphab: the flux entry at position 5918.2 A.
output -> 17.08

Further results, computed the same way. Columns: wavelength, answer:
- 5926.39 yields 17.86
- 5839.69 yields 18.19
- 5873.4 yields 18.81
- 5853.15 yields 17.79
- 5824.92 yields 18.62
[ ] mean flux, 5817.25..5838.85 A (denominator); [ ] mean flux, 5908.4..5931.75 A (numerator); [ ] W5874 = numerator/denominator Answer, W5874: 0.9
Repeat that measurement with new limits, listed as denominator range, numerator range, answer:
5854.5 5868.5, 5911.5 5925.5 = 1.01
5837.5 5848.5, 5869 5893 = 0.89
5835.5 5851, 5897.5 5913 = 0.91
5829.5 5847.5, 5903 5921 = 0.93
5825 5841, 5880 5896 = 0.79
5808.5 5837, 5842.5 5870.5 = 0.95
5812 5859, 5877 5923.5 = 0.87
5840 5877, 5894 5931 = 0.94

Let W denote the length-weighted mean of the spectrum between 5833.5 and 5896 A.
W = 17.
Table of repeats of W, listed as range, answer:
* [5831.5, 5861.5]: 18.1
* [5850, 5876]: 17.7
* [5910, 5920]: 17.5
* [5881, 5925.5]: 16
